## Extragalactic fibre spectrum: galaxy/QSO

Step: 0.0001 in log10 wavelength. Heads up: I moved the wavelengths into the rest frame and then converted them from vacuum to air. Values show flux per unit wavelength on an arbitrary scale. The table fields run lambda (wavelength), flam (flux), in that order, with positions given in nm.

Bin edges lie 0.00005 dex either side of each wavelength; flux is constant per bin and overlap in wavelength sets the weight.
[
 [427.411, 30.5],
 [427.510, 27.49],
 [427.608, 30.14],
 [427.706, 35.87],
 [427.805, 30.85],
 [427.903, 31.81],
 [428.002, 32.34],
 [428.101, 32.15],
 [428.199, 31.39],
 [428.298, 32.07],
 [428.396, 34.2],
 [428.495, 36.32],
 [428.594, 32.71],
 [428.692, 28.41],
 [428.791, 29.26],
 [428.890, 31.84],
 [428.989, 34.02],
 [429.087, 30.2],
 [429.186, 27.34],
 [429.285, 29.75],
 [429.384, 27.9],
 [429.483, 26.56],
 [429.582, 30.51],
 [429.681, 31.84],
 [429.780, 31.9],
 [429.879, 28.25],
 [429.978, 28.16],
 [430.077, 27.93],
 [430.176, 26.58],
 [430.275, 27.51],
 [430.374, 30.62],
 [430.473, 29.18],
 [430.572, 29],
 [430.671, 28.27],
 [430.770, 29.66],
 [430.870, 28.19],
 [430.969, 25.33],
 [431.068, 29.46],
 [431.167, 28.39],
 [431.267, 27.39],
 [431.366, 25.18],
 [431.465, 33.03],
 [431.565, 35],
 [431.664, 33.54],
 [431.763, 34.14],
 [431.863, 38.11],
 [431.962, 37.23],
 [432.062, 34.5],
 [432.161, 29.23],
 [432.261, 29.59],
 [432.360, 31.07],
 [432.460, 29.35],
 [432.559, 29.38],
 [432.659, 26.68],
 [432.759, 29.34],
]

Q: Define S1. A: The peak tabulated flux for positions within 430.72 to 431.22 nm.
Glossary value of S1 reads 29.66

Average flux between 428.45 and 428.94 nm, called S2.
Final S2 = 31.6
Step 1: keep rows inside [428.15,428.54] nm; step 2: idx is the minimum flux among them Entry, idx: 31.39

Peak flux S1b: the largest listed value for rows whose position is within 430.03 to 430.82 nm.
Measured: 30.62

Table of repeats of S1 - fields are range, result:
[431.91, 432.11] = 37.23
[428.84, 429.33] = 34.02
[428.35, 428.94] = 36.32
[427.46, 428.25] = 35.87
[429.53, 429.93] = 31.9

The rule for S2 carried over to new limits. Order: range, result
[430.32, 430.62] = 29.6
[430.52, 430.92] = 28.8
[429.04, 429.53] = 28.3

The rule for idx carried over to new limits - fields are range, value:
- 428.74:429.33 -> 27.34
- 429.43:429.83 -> 26.56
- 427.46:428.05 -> 27.49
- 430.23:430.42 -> 27.51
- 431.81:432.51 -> 29.23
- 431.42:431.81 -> 33.03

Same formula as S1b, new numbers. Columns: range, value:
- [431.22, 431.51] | 33.03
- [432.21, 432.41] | 31.07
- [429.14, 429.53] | 29.75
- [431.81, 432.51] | 38.11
